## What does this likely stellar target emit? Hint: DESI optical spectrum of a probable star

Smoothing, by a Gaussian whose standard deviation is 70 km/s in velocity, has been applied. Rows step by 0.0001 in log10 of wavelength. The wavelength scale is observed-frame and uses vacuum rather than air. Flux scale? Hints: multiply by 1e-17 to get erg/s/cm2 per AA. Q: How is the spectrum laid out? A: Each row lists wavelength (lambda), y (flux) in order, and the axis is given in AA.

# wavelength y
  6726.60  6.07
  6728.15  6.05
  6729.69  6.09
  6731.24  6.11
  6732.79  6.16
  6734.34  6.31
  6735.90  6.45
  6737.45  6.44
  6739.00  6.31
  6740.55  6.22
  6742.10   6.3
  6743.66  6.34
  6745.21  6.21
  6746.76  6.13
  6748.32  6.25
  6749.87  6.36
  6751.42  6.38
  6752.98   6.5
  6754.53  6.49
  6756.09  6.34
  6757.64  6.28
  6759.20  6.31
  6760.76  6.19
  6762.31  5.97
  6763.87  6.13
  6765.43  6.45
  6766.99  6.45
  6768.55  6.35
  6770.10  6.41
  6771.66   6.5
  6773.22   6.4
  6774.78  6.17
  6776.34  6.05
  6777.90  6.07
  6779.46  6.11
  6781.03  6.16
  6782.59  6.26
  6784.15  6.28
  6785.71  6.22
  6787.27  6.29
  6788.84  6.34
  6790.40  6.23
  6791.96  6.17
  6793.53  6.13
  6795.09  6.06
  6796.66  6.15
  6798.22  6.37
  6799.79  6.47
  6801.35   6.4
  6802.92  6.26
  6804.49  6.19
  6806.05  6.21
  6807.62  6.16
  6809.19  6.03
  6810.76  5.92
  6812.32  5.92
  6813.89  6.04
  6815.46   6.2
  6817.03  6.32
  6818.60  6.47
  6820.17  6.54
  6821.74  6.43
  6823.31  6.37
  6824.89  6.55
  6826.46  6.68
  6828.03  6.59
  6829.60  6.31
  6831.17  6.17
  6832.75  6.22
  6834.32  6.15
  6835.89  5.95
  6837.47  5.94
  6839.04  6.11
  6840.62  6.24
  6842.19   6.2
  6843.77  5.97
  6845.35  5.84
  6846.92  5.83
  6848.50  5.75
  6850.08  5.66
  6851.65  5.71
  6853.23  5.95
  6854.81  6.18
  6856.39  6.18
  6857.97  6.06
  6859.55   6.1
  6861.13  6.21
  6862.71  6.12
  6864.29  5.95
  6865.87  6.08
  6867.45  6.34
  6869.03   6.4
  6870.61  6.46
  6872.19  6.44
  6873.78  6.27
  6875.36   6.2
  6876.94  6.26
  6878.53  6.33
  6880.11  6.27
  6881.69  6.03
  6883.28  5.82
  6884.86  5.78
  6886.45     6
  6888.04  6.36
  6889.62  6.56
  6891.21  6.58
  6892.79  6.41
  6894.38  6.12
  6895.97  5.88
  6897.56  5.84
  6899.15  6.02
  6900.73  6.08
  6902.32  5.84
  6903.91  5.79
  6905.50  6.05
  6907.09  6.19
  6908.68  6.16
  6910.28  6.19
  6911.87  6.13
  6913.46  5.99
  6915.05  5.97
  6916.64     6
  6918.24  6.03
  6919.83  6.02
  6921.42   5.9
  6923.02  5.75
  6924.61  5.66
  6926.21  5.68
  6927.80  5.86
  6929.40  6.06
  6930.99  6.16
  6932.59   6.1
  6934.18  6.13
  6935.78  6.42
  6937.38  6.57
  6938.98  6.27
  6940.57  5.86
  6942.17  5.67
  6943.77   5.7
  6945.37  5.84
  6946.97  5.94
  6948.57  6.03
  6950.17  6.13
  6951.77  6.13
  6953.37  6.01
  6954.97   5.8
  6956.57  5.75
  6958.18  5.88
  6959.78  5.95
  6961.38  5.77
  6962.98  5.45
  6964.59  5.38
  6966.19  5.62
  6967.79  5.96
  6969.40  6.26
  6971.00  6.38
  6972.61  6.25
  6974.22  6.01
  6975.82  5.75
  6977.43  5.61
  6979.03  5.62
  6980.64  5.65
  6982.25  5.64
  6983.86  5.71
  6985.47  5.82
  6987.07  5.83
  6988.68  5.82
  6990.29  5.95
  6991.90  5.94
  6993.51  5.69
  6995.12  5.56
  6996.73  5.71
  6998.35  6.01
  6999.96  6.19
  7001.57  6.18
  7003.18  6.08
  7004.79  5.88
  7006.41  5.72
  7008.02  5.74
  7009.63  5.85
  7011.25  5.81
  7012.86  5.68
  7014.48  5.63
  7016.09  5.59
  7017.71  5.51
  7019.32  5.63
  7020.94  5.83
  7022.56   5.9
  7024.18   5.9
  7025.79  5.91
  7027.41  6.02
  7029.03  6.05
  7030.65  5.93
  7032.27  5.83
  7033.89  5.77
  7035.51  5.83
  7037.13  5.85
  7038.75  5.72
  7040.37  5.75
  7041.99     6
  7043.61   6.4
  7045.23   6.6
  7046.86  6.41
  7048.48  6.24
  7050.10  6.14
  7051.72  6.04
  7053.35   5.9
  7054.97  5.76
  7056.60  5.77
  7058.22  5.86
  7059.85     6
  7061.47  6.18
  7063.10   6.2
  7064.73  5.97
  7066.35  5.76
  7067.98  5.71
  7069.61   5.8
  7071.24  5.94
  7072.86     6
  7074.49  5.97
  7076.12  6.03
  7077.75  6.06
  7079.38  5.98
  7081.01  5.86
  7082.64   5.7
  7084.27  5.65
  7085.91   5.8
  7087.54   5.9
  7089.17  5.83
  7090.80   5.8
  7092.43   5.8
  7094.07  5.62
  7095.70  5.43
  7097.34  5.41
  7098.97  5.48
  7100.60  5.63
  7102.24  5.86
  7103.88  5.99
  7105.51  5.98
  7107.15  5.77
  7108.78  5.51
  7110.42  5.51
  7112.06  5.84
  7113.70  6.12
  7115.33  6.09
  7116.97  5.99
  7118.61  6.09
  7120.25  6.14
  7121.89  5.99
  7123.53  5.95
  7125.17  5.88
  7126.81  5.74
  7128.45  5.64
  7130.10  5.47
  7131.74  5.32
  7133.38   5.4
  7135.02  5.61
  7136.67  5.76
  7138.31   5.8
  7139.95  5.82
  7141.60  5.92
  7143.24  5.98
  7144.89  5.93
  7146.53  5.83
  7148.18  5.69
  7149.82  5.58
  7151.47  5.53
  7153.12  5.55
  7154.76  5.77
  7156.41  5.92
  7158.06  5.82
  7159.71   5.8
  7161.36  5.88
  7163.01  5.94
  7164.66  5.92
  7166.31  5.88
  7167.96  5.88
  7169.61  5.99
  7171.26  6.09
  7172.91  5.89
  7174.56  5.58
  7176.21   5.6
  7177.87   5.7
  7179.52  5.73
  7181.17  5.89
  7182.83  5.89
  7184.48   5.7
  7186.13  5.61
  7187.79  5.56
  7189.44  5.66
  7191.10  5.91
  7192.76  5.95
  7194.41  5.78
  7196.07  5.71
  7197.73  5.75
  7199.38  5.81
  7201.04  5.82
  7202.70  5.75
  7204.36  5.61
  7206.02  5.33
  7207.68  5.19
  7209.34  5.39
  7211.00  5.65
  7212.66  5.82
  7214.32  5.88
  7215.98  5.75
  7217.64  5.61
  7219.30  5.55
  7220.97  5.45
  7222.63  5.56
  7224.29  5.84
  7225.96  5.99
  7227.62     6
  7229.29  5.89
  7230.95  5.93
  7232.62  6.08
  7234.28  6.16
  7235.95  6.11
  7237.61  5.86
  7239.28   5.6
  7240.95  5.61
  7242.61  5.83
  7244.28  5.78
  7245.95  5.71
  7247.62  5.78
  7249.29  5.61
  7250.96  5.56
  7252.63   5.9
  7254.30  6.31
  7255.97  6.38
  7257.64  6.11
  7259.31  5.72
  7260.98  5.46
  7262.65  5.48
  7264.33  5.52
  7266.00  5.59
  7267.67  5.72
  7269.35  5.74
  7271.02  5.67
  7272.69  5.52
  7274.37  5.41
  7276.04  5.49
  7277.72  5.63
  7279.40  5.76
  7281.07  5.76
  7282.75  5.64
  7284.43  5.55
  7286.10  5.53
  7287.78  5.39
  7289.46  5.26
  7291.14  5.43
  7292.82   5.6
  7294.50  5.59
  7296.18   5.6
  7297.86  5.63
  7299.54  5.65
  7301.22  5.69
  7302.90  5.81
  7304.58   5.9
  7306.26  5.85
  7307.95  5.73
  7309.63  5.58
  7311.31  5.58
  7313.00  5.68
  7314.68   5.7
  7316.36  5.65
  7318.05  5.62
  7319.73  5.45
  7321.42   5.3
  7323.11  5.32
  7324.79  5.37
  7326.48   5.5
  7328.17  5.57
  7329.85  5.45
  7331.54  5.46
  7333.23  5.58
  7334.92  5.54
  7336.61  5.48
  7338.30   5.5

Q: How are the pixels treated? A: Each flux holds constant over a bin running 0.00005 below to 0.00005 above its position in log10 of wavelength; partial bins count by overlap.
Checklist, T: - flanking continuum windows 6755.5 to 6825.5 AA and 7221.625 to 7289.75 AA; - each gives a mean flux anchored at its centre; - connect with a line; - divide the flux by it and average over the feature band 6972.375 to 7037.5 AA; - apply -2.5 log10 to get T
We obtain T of 0.04 mag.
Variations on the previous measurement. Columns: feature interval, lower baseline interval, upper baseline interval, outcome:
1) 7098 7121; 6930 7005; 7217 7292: -0.006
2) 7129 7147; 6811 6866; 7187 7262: 0.027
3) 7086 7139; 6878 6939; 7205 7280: 0.019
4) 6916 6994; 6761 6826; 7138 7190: 0.026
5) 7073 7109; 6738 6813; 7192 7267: 0.023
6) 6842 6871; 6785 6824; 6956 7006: 0.014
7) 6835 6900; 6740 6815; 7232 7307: 0.006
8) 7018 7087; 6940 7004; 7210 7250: -0.018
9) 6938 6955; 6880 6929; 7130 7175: 0.005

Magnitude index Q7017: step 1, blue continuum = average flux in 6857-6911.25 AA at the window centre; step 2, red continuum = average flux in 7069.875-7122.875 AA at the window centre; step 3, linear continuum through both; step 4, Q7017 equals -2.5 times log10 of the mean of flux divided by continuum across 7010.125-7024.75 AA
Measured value 0.04 mag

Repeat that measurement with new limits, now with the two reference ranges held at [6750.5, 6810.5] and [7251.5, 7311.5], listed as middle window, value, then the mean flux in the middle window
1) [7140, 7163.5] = 0.006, 5.79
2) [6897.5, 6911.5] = 0.015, 6.03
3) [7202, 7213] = 0.046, 5.52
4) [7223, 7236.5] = -0.046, 5.98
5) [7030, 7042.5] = 0.024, 5.83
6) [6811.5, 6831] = -0.026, 6.36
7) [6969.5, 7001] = 0.029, 5.86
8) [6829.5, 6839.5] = 0.015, 6.11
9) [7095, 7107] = 0.037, 5.69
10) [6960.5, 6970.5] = 0.051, 5.77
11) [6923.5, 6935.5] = 0.021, 5.97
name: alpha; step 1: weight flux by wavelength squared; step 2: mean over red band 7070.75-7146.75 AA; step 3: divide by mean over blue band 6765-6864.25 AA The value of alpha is 1.02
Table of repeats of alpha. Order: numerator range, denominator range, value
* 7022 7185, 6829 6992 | 1.03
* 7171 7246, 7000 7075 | 1.02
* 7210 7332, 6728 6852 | 1.05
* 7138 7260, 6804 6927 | 1.04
